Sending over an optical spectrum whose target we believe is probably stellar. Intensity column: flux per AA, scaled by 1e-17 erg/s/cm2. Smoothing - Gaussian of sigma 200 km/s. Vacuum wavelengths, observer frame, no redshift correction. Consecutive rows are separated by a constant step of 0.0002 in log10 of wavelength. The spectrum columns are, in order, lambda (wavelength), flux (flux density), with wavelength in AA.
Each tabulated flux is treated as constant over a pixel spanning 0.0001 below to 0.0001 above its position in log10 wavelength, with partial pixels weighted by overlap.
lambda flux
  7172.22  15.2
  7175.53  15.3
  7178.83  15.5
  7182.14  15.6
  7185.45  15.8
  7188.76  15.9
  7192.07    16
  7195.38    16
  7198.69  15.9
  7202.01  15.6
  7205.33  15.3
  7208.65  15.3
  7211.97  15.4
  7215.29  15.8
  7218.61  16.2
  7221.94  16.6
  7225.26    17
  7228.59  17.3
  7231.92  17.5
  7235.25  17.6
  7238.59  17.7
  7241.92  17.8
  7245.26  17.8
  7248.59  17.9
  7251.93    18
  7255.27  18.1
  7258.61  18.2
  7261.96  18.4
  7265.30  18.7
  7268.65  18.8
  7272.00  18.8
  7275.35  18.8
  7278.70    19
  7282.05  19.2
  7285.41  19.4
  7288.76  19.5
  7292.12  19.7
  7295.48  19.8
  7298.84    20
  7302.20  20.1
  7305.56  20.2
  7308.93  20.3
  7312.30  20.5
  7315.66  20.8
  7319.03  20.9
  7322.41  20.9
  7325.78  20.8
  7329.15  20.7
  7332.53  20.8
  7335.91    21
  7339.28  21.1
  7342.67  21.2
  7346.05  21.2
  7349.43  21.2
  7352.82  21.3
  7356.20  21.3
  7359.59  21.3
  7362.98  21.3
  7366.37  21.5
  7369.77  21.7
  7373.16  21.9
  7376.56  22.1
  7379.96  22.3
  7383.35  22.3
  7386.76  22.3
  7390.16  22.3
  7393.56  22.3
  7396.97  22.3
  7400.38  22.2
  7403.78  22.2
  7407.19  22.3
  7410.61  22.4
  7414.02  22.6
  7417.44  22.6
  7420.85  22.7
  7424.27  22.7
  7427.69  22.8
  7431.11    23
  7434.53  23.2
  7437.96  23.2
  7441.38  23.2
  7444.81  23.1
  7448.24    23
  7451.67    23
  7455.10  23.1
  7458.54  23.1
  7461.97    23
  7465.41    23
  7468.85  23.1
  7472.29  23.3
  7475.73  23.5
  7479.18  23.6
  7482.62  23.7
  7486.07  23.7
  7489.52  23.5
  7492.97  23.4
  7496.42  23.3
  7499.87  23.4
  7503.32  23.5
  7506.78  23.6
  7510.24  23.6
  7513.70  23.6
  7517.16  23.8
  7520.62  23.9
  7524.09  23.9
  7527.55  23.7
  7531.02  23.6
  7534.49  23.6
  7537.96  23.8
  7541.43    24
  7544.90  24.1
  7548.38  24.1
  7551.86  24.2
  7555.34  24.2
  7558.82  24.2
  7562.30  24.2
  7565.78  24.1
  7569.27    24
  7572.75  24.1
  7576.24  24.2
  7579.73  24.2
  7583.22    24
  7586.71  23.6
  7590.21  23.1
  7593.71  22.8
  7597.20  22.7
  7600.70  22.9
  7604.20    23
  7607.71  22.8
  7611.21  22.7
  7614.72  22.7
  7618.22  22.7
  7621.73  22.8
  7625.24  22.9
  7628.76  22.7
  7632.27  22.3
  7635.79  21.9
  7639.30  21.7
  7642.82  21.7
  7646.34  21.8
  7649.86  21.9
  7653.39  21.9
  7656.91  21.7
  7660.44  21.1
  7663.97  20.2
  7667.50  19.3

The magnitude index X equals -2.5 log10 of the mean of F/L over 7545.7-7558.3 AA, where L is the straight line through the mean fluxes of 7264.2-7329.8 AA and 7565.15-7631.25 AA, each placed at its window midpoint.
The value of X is -0.07 mag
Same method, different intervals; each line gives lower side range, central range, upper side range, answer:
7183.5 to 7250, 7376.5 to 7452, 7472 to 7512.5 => -0.05 mag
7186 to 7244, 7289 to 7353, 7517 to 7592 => -0.10 mag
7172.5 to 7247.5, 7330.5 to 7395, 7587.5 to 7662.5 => -0.17 mag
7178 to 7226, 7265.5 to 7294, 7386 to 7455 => -0.05 mag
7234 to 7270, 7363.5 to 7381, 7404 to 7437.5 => -0.02 mag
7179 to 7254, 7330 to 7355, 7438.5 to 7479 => -0.06 mag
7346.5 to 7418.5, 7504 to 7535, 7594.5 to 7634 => -0.06 mag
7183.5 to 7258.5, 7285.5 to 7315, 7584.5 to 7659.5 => -0.12 mag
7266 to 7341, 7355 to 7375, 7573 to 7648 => -0.05 mag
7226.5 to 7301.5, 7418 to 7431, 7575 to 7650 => -0.11 mag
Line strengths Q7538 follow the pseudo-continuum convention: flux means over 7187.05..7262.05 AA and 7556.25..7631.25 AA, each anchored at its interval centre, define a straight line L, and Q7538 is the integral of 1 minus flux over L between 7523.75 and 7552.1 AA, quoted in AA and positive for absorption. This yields -1.9 AA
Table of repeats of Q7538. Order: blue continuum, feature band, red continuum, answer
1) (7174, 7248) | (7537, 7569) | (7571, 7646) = -3.1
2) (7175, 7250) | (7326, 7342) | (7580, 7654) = -2.3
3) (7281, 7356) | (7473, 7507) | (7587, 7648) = -2.9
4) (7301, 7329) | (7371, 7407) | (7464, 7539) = -0.8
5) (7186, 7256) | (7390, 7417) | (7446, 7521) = -1.3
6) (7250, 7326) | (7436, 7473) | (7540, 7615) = -2.1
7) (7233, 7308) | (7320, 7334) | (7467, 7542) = -0.6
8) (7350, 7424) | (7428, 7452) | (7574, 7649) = -0.9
